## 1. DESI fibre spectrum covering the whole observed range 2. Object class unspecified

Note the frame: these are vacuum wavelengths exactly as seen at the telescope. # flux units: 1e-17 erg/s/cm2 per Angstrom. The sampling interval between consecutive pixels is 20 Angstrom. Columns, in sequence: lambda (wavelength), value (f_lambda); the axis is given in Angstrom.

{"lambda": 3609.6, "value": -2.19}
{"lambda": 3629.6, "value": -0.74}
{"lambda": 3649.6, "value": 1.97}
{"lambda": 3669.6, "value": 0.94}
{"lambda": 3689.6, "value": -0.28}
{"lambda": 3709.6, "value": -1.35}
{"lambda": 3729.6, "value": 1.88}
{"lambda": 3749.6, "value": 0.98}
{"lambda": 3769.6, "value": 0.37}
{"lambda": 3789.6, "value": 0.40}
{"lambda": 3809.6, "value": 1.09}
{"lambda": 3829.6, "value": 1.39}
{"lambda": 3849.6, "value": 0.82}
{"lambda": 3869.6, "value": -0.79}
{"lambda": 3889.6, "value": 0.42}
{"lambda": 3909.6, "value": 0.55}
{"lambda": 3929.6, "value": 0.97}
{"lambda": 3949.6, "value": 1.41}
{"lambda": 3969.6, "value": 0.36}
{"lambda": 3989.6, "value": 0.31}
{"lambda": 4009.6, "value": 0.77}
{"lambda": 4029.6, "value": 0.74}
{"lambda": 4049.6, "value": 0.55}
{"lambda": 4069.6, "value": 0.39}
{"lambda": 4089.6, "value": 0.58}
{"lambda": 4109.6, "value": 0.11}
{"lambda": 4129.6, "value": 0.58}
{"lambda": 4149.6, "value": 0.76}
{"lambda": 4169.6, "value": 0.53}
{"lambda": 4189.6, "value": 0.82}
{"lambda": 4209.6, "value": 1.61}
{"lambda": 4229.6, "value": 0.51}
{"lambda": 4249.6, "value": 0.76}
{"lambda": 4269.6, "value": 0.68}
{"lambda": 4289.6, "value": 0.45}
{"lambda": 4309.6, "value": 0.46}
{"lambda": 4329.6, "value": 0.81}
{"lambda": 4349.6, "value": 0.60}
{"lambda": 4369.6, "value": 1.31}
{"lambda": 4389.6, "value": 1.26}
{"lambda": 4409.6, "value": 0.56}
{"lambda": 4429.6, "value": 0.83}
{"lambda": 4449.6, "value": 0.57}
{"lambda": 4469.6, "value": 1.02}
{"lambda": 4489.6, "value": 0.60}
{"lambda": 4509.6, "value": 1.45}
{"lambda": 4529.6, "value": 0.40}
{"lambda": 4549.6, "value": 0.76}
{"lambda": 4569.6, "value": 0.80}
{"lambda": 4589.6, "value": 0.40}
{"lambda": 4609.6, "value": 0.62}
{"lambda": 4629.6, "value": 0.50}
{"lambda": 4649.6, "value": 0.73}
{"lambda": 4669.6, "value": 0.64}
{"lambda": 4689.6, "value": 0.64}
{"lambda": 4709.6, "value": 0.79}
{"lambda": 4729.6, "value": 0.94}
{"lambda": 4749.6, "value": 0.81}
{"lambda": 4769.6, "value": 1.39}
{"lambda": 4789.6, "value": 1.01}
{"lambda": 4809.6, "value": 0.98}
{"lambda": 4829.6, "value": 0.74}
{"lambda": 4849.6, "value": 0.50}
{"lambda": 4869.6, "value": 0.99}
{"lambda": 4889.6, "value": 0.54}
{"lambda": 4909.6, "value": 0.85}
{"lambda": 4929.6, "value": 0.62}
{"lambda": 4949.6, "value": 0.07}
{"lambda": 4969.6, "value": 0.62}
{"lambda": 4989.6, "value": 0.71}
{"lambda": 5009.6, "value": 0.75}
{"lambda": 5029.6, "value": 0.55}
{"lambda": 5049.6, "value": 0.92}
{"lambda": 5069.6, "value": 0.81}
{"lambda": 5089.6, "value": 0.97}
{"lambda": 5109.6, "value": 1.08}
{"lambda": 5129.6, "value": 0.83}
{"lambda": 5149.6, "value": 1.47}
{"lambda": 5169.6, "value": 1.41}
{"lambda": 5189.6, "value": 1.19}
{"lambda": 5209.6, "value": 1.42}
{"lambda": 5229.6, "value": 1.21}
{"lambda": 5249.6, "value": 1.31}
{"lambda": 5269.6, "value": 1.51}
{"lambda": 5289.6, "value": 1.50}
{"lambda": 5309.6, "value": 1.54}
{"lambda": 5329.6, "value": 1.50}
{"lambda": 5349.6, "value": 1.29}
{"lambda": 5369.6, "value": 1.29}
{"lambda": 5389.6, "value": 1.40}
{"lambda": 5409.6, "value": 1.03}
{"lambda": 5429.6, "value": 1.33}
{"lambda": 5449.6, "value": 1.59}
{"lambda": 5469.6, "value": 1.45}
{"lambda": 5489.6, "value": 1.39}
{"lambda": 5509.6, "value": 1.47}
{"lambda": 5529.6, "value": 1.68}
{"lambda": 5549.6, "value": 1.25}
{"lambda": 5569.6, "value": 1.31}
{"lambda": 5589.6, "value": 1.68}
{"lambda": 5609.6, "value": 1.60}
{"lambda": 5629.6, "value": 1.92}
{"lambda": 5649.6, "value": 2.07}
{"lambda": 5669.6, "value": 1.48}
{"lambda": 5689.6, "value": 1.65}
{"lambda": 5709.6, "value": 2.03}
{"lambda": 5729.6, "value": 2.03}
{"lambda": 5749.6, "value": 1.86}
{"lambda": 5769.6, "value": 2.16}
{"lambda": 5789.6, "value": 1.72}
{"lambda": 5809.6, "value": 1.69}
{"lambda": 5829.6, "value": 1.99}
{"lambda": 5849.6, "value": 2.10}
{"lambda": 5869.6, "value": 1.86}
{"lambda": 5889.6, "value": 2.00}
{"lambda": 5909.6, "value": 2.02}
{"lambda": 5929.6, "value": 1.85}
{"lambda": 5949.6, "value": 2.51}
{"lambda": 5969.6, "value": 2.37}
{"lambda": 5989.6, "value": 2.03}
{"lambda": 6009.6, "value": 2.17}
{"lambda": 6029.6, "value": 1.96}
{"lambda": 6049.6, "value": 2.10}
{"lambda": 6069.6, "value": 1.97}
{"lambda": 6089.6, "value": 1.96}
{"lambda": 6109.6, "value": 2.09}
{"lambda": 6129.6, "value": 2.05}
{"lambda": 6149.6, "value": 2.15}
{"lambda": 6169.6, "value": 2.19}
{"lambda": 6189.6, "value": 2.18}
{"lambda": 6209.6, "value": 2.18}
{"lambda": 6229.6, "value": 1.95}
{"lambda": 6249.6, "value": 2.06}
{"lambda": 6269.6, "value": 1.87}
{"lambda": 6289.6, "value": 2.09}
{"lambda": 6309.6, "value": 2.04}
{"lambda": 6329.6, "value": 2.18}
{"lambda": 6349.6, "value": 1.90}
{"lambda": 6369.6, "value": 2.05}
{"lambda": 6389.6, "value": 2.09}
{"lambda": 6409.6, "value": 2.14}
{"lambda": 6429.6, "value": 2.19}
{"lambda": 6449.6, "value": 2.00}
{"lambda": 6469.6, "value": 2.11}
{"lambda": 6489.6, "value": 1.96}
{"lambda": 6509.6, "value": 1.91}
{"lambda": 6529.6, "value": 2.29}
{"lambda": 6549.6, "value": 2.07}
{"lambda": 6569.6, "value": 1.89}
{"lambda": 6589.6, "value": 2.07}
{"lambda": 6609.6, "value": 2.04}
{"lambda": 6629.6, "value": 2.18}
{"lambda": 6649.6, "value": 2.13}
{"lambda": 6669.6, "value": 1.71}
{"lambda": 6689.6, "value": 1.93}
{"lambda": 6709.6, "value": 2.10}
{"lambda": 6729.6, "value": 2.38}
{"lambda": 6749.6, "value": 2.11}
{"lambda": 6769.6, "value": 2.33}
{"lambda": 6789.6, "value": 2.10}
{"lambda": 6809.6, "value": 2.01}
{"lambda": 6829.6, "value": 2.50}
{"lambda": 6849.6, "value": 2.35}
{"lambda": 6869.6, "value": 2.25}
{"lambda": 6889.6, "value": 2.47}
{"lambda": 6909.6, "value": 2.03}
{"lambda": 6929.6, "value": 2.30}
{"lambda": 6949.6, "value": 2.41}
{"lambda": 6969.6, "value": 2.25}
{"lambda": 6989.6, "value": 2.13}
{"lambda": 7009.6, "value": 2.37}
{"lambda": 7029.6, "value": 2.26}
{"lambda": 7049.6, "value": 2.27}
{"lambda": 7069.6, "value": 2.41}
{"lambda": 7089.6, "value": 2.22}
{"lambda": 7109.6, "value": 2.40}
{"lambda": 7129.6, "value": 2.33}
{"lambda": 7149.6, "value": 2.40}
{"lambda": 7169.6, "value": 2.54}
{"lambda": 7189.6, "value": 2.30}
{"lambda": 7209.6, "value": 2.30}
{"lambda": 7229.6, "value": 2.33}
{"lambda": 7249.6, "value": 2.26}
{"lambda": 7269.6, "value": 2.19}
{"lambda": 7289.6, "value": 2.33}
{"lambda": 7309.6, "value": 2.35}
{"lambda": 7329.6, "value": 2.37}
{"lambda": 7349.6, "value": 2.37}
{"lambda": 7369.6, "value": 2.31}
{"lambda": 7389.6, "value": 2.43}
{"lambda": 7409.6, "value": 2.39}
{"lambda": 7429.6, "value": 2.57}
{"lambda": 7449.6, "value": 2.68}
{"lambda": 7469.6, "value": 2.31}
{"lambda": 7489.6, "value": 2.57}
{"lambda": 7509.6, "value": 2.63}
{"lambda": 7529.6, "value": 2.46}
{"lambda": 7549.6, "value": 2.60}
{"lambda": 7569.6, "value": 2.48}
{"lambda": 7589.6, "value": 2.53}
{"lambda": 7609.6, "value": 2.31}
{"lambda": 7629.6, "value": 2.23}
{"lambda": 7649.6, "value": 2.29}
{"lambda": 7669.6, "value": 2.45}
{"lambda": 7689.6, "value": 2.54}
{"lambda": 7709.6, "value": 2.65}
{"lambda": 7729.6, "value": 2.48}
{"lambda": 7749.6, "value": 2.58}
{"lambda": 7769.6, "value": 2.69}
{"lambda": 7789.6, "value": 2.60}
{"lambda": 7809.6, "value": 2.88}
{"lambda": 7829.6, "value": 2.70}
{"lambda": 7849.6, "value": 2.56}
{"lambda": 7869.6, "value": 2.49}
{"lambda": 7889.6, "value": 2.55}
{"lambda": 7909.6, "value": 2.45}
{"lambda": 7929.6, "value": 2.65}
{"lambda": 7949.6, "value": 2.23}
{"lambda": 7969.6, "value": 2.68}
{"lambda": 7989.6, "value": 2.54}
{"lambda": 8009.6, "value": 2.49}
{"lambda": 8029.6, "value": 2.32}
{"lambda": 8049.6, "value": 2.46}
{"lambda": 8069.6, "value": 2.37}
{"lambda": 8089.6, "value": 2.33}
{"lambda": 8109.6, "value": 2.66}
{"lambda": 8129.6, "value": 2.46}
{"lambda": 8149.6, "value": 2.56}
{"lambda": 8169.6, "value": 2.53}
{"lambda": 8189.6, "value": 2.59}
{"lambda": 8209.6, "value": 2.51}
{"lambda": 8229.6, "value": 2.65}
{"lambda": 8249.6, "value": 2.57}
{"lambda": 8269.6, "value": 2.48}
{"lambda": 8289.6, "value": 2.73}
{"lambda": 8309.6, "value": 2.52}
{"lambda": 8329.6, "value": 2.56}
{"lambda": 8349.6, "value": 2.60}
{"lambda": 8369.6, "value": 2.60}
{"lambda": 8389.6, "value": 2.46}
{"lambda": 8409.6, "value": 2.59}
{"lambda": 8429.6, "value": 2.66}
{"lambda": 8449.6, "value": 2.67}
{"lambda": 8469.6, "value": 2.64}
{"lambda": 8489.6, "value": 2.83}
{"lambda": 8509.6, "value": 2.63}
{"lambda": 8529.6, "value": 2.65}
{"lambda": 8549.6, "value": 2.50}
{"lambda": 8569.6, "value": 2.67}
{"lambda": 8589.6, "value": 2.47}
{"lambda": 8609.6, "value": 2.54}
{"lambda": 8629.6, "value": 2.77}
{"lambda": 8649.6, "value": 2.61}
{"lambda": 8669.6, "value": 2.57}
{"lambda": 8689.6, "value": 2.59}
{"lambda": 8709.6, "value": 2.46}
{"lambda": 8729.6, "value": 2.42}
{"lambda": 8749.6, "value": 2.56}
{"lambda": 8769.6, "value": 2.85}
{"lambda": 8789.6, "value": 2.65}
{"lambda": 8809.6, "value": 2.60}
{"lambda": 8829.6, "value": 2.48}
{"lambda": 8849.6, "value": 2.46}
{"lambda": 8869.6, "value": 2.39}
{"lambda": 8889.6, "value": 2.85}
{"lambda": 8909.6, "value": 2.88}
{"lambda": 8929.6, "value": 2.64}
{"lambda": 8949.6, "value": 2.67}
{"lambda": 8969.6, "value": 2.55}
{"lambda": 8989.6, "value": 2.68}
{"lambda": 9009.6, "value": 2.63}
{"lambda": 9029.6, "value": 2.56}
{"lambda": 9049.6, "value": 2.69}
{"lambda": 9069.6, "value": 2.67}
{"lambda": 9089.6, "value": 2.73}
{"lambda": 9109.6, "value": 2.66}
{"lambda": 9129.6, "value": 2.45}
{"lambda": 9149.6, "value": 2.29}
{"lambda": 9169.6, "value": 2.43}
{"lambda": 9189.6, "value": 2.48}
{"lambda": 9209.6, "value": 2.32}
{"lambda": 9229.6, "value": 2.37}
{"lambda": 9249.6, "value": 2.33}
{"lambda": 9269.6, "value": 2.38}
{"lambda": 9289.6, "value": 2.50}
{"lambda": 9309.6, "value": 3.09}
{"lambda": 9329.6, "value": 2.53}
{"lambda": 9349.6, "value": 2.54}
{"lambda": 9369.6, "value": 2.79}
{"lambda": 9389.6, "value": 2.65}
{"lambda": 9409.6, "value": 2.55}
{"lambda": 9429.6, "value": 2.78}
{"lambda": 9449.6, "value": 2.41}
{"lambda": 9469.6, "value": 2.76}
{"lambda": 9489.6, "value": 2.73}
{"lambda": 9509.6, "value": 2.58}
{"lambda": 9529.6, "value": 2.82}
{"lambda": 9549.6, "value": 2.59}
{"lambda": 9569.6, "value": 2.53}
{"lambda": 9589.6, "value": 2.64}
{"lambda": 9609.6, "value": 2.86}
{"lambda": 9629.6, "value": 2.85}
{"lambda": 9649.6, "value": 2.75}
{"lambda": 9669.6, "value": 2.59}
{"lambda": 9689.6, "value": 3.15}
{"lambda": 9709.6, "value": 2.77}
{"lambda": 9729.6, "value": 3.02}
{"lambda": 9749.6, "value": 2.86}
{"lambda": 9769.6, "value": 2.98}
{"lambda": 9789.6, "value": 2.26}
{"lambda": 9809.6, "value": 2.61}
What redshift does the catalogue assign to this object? 0.29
